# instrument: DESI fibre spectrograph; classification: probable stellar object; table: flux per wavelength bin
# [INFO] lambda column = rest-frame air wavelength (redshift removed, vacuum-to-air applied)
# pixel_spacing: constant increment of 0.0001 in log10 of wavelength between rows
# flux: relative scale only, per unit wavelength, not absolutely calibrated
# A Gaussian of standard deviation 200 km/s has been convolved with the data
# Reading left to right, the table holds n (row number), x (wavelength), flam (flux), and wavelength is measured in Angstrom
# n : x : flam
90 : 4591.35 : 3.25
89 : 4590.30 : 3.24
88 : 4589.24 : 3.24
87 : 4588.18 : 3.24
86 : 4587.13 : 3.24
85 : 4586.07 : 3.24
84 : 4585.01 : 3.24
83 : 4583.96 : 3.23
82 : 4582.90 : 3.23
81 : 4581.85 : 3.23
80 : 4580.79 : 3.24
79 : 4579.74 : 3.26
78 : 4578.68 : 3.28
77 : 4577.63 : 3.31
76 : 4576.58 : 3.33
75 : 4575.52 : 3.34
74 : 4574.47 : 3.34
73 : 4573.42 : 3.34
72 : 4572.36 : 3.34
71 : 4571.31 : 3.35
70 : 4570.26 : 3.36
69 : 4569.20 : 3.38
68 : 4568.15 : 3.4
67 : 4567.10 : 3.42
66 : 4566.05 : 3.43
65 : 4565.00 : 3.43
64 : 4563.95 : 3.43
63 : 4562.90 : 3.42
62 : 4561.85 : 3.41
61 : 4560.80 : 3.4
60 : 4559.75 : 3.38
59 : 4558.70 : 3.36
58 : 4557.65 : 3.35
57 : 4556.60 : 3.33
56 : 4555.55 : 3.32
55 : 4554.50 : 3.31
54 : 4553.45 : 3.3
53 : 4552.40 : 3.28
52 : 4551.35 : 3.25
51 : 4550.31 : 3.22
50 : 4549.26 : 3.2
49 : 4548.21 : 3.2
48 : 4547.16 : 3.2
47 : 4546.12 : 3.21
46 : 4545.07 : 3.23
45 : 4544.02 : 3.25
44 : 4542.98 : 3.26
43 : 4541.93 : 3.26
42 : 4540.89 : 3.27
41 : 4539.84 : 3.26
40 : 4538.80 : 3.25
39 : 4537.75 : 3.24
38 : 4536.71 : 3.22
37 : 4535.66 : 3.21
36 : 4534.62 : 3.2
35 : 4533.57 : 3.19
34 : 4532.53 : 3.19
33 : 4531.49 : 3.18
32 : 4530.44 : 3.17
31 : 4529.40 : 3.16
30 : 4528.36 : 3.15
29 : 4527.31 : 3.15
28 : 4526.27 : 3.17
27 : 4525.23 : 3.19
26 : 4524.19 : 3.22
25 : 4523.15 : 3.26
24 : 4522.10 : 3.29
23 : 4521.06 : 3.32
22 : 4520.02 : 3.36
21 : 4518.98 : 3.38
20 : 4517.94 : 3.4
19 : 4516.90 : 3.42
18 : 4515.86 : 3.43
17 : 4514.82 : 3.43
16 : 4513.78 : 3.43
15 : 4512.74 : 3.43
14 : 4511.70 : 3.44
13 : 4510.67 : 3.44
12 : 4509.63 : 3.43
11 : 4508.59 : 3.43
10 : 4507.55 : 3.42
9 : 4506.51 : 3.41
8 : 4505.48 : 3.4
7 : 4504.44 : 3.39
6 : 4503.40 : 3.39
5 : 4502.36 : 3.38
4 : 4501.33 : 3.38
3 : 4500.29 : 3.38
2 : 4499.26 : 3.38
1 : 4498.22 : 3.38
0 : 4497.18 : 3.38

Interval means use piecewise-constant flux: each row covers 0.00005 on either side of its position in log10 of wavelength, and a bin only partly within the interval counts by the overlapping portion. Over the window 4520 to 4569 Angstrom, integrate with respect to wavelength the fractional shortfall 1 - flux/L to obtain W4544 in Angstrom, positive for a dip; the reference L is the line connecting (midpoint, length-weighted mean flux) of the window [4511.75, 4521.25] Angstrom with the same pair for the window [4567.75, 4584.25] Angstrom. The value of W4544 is 1.2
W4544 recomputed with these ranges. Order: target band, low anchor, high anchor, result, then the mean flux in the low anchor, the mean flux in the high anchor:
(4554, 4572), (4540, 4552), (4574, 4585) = -0.69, 3.23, 3.28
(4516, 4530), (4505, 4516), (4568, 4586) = 0.55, 3.43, 3.3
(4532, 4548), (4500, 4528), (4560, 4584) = 0.60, 3.36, 3.35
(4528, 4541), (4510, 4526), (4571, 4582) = 0.54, 3.36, 3.31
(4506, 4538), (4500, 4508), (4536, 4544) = 0.20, 3.39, 3.25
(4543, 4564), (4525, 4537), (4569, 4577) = -0.20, 3.18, 3.34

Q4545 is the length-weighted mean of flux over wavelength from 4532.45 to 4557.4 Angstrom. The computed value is 3.25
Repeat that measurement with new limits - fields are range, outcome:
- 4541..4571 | 3.32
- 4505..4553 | 3.28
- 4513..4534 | 3.28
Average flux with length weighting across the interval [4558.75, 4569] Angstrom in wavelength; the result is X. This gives 3.41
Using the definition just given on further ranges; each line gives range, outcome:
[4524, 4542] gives 3.2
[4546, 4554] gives 3.23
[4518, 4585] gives 3.28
